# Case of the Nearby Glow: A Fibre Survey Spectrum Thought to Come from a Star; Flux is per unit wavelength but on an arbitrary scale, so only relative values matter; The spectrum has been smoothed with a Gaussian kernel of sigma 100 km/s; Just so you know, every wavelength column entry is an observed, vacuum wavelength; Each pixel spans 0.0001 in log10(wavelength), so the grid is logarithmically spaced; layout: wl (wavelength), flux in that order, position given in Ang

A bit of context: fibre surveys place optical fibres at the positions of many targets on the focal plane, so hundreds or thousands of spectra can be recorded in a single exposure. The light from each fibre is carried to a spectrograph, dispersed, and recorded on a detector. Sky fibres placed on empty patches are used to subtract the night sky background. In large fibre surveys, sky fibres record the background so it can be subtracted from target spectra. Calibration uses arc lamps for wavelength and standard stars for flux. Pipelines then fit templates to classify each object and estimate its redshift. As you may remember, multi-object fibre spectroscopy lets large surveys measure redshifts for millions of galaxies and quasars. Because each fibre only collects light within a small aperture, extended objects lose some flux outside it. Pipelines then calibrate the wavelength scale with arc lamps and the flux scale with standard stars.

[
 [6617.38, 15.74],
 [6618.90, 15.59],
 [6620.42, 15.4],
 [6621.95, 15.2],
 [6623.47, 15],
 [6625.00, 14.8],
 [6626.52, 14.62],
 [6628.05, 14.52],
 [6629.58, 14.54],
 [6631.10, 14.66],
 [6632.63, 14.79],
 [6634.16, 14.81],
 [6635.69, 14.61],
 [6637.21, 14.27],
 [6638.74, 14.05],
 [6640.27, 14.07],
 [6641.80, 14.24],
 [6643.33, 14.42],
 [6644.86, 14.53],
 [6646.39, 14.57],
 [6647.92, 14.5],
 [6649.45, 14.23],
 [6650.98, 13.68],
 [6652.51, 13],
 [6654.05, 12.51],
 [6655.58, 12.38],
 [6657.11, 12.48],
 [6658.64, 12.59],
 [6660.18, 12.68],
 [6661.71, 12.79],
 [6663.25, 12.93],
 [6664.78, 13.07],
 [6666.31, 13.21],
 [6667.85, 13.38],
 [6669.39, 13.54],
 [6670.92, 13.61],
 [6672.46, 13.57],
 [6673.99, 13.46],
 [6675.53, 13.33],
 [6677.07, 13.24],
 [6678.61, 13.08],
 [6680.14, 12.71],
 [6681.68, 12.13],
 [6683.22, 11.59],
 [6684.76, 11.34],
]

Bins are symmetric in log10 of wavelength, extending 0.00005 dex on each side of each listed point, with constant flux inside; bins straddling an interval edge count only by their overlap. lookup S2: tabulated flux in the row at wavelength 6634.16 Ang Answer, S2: 14.81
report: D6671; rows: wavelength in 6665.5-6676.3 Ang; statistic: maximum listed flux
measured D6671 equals 13.61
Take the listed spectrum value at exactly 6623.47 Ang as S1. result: 15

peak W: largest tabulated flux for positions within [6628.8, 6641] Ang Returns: 14.81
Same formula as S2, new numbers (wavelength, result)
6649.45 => 14.23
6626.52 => 14.62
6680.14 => 12.71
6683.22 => 11.59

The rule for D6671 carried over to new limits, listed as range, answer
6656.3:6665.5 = 13.07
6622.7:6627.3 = 15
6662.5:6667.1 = 13.21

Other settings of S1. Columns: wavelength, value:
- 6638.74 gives 14.05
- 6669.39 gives 13.54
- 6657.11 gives 12.48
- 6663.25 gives 12.93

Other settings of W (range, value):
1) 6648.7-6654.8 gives 14.23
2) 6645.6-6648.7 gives 14.57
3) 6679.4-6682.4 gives 12.71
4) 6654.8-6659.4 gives 12.59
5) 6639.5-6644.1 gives 14.42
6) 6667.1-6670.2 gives 13.54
